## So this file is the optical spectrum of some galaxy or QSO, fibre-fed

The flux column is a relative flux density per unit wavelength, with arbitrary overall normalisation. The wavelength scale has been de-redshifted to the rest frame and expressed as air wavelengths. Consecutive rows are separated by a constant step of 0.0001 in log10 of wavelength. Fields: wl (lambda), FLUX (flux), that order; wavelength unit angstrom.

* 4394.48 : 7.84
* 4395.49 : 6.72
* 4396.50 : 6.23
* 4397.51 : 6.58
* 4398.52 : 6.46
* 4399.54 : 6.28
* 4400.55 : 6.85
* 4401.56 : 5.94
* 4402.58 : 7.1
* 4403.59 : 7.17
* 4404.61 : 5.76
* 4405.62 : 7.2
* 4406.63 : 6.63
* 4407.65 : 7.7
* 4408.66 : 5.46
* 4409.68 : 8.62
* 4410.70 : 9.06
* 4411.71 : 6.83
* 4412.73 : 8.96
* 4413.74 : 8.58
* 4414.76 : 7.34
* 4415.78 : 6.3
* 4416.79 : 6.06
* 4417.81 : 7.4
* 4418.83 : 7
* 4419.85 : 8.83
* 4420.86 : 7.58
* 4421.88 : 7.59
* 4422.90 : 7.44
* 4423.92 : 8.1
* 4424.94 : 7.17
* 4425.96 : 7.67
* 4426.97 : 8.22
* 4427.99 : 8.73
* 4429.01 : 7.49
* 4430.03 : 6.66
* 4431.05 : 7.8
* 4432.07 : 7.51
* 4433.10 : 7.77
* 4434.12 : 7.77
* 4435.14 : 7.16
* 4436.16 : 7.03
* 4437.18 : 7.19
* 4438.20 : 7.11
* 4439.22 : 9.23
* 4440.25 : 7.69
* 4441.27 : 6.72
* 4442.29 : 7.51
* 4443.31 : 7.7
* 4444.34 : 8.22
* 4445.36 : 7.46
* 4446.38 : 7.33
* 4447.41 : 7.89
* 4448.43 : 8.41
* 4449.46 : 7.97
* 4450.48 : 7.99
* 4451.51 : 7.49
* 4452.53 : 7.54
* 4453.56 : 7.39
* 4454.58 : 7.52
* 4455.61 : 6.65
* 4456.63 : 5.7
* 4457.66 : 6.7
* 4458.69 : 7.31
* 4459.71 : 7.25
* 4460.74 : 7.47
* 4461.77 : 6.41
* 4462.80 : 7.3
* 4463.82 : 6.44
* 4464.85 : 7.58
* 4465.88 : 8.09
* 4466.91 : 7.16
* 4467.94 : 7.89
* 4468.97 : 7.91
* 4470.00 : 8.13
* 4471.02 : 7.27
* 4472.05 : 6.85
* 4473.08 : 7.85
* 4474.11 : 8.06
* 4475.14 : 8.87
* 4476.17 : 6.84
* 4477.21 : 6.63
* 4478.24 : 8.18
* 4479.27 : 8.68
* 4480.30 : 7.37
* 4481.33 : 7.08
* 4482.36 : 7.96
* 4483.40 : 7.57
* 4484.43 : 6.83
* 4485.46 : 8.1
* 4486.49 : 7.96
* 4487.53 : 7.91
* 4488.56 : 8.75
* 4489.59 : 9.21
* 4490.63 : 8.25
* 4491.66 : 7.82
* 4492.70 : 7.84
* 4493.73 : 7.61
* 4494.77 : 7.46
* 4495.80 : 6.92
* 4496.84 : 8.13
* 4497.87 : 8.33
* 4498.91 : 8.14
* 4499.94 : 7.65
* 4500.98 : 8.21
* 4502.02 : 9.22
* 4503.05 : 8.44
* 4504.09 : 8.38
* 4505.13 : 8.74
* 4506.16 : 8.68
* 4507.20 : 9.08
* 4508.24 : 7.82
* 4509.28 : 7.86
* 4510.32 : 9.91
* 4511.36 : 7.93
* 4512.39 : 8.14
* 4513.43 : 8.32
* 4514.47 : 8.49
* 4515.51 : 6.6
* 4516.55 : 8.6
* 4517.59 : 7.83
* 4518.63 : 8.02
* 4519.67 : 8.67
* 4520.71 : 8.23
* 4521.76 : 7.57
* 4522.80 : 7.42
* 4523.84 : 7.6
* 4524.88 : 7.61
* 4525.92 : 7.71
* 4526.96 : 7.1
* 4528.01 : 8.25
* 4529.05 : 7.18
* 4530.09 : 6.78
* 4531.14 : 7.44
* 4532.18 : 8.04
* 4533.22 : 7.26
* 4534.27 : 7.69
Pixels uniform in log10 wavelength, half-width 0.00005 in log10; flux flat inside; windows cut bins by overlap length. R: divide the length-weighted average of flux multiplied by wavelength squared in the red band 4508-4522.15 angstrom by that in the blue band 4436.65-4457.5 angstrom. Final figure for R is 1.12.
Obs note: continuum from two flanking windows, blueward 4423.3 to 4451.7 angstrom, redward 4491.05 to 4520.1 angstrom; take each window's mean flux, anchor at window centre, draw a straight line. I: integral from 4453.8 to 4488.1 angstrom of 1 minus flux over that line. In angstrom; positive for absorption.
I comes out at 2.1 angstrom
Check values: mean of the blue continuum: 7.68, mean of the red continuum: 8.17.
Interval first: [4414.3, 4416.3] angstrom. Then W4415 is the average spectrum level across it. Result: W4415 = 6.81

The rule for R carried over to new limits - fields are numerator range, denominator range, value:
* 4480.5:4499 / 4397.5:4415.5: 1.14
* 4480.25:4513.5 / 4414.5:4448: 1.11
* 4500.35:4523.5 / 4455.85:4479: 1.15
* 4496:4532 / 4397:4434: 1.15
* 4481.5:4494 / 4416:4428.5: 1.08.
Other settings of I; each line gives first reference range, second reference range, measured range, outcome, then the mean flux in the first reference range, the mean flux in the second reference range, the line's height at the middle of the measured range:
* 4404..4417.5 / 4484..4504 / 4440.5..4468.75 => 1.1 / 7.27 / 8.05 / 7.68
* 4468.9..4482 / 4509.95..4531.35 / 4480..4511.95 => -1.4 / 7.67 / 7.87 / 7.76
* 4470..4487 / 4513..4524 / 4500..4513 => -1.1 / 7.65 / 7.94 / 7.86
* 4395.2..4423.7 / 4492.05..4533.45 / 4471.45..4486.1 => 0.1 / 7.14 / 7.98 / 7.71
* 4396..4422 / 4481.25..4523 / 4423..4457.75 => -0.5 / 7.13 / 8.1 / 7.46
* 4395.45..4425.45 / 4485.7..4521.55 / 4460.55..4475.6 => 0.5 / 7.17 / 8.2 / 7.81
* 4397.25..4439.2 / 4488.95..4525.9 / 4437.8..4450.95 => -0.4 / 7.35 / 8.13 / 7.58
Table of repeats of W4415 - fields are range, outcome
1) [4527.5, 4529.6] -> 7.72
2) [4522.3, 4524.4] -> 7.52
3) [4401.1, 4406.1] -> 6.63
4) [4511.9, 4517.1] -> 8.03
